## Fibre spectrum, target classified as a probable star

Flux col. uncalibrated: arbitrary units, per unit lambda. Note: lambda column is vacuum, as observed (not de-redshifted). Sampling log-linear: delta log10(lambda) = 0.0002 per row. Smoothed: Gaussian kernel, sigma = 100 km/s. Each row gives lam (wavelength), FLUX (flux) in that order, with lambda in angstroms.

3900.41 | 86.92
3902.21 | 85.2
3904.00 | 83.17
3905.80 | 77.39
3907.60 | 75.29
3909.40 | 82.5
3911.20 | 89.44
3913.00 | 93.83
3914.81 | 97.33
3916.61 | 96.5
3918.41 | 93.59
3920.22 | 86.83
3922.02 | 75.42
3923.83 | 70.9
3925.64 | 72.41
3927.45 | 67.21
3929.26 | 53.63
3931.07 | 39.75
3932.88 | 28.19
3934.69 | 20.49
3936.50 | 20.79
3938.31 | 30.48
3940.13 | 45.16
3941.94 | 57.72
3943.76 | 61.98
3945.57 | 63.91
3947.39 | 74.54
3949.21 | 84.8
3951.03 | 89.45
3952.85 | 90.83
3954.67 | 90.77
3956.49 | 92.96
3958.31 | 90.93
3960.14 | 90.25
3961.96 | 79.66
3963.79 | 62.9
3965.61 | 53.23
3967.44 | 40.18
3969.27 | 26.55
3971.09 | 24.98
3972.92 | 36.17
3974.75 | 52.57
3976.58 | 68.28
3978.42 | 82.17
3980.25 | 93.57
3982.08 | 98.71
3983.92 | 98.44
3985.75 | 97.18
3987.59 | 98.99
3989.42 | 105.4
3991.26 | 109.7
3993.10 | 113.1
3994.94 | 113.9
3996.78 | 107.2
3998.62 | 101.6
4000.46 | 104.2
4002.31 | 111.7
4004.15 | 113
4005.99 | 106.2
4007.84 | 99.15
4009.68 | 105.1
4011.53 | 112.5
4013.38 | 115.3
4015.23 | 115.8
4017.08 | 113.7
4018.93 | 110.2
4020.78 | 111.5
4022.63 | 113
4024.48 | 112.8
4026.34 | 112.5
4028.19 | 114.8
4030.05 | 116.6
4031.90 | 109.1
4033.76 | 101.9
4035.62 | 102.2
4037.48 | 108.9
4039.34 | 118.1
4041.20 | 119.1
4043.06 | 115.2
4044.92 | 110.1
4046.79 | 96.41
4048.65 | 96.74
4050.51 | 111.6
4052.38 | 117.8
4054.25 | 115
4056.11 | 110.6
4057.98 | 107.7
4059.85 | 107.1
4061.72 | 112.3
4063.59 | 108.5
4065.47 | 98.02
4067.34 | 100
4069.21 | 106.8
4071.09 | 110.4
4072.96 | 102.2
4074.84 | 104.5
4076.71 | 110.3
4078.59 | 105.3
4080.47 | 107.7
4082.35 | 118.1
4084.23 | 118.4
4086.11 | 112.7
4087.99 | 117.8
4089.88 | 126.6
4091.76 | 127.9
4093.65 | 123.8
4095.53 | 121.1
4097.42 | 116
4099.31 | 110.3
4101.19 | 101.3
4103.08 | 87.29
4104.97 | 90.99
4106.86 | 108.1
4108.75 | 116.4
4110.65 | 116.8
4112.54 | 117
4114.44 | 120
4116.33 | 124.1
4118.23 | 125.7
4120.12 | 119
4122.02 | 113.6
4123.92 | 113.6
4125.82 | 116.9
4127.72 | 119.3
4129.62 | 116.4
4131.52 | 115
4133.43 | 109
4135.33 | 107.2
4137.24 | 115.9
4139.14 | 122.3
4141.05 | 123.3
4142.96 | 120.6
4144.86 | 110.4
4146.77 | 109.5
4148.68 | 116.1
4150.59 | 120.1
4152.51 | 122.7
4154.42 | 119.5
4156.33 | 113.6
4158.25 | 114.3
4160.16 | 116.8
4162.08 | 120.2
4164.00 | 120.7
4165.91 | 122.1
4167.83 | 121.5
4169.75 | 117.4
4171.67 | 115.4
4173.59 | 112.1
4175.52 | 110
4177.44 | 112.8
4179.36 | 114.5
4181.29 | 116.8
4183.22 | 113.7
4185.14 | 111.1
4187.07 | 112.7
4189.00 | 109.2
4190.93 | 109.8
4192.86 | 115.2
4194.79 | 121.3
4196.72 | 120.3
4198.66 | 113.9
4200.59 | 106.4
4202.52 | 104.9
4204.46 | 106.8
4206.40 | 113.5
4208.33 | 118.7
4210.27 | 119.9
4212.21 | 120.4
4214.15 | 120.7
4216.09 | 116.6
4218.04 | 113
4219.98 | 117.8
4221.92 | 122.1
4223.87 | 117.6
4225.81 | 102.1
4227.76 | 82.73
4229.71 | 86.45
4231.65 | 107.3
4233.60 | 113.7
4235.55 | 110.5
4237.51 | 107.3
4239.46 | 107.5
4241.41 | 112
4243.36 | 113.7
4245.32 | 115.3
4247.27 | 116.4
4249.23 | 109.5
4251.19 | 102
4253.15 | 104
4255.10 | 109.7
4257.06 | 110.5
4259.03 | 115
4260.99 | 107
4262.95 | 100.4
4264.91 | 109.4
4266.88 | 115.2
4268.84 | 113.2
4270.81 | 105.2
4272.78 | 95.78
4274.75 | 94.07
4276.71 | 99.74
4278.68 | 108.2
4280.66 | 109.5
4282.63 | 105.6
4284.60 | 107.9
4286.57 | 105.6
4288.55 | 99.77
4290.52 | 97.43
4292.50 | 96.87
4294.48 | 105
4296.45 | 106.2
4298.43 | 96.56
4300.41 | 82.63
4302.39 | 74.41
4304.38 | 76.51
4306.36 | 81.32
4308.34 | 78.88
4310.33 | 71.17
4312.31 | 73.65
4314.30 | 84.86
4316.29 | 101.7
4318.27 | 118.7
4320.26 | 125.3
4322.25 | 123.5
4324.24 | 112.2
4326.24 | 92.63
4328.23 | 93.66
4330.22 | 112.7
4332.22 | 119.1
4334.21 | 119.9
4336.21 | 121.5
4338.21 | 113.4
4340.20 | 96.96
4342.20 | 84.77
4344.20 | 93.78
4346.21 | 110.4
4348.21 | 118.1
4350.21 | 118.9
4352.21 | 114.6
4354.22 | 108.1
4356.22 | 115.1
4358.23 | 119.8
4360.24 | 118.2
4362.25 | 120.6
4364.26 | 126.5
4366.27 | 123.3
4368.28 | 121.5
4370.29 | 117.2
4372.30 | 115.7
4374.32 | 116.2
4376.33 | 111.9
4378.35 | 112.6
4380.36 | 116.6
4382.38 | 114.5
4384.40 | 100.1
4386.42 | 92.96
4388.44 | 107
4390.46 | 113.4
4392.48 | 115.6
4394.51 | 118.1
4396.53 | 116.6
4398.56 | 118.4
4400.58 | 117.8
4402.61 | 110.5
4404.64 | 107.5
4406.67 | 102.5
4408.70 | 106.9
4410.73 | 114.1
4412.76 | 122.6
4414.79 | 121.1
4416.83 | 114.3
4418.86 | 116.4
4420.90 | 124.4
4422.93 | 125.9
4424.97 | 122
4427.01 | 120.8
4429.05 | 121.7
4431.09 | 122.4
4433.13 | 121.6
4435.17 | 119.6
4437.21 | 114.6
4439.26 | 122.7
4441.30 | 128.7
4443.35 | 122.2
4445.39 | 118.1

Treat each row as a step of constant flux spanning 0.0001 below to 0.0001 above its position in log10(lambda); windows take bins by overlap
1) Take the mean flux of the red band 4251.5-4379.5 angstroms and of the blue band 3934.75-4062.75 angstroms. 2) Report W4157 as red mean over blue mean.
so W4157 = 1.1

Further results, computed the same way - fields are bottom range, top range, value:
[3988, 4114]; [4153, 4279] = 1.01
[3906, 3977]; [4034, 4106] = 1.66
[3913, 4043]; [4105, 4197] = 1.35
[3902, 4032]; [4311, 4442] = 1.35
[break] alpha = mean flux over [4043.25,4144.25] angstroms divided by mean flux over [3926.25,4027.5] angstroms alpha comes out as 1.4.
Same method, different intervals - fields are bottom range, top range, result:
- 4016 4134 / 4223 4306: 0.93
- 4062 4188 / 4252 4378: 0.93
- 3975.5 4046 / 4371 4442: 1.08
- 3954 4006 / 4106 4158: 1.38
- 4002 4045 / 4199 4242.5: 0.99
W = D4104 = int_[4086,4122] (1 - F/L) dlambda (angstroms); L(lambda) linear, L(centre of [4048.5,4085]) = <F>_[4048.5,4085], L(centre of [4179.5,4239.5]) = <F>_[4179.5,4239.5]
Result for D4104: -1.79 angstroms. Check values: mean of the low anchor 109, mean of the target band 115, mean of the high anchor 112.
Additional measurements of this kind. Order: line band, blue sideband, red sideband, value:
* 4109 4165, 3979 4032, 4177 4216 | -2.5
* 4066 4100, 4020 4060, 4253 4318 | -1.5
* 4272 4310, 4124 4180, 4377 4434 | 6.6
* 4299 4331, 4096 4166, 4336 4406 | 5.4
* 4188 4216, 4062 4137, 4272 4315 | -3.3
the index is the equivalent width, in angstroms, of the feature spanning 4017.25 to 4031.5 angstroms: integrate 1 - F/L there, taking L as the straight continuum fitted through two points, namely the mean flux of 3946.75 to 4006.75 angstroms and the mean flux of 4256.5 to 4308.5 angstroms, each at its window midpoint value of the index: -4.17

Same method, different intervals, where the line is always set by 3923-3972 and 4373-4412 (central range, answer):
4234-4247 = -2.4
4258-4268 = -1.3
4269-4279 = -0.4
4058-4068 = -4.4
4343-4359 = -0.8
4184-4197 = -3.8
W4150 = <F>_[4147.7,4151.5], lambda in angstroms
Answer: 118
